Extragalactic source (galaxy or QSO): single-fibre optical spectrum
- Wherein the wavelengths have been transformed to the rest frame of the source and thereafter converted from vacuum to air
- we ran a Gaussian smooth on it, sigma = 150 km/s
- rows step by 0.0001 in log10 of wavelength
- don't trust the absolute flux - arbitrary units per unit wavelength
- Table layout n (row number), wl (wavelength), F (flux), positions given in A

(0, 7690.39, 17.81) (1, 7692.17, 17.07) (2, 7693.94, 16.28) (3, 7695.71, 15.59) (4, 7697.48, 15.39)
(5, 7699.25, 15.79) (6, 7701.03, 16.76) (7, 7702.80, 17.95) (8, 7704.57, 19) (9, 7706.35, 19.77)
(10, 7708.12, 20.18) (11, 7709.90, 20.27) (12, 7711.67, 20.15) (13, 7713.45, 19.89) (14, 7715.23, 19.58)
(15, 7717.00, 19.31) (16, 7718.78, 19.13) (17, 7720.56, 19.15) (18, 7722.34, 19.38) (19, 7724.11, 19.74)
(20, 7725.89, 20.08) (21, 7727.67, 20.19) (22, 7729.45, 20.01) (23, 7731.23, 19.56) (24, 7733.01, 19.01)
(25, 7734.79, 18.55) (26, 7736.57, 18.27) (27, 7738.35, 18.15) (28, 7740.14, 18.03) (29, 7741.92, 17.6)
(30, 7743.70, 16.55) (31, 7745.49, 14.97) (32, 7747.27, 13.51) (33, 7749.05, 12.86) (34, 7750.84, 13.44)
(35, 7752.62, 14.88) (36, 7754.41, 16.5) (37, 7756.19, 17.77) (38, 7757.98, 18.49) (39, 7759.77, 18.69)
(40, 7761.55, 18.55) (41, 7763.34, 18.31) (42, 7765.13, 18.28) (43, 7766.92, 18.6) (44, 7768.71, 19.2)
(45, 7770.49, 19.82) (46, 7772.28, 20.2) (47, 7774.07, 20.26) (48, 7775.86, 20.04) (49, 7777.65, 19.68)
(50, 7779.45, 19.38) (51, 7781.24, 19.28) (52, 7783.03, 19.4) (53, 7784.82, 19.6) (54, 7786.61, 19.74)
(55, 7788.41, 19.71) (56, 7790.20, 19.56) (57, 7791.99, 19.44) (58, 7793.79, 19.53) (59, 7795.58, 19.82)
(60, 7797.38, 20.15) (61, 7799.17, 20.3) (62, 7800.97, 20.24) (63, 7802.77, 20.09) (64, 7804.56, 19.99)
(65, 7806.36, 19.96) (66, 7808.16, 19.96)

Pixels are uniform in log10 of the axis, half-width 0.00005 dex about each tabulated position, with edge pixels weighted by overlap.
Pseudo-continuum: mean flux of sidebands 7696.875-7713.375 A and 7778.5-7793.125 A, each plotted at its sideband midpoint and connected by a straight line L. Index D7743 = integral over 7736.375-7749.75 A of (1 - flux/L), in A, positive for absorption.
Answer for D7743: 1.96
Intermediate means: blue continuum 18.5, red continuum 19.5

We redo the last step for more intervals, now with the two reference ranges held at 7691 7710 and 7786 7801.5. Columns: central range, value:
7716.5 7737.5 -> -1.4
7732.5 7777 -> 2.9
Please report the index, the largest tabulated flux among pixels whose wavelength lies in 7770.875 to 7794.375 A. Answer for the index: 20.26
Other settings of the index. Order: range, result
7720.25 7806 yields 20.3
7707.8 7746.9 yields 20.27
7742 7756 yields 16.55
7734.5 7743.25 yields 18.55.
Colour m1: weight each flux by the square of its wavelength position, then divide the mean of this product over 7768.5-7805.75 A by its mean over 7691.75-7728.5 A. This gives 1.1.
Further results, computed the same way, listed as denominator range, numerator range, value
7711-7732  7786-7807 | 1.03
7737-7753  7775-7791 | 1.26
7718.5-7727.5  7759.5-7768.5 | 0.96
